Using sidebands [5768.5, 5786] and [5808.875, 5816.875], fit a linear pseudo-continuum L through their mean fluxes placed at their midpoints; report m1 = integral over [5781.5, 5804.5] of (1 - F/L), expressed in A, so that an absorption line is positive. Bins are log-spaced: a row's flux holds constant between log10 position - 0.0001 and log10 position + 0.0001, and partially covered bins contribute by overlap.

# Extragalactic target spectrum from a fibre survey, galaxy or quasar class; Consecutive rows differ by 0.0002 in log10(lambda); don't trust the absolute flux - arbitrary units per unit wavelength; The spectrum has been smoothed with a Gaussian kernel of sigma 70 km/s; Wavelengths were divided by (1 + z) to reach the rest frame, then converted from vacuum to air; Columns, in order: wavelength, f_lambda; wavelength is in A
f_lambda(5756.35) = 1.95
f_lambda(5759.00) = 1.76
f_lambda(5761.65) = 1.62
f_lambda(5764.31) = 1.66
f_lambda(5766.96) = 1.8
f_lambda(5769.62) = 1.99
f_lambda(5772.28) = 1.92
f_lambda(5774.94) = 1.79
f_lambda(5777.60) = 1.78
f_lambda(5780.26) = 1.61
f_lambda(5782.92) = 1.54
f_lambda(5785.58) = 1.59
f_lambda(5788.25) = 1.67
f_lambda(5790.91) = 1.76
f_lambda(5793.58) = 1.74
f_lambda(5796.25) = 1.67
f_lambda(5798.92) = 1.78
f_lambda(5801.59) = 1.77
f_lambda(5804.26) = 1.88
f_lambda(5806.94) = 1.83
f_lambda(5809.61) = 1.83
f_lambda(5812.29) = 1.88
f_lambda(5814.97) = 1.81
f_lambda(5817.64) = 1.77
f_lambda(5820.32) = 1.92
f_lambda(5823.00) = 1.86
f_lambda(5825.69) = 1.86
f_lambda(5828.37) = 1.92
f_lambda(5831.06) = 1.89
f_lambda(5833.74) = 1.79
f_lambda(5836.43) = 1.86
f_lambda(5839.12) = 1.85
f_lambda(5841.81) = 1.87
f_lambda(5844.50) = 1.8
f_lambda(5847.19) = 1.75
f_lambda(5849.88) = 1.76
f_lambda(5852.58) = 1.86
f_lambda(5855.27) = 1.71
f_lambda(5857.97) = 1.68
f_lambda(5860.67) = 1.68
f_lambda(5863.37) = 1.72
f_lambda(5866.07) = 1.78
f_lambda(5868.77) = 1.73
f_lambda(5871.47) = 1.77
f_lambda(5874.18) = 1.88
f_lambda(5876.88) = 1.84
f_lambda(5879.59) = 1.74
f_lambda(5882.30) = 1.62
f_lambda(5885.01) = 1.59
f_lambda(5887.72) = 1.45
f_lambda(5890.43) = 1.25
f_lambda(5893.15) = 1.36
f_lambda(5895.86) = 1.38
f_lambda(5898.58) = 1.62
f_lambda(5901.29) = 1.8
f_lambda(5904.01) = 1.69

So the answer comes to 1.11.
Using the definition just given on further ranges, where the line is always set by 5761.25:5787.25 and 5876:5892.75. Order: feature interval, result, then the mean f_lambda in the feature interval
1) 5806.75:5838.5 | -3.7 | 1.85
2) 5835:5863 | -2.8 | 1.78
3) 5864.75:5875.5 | -1.4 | 1.79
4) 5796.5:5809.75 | -0.9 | 1.81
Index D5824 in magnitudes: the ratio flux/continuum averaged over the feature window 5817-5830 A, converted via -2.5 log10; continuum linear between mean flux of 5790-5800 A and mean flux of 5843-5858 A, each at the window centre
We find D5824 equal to -0.07 mag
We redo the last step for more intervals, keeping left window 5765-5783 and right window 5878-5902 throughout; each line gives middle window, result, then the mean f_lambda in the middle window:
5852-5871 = -0.09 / 1.73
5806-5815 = -0.08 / 1.84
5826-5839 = -0.13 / 1.86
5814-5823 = -0.09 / 1.84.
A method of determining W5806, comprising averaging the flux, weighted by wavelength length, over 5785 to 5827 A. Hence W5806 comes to 1.79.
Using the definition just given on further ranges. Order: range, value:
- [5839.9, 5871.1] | 1.76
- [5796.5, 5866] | 1.81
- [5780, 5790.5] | 1.62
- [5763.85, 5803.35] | 1.74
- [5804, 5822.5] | 1.84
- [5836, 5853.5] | 1.82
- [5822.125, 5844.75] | 1.86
